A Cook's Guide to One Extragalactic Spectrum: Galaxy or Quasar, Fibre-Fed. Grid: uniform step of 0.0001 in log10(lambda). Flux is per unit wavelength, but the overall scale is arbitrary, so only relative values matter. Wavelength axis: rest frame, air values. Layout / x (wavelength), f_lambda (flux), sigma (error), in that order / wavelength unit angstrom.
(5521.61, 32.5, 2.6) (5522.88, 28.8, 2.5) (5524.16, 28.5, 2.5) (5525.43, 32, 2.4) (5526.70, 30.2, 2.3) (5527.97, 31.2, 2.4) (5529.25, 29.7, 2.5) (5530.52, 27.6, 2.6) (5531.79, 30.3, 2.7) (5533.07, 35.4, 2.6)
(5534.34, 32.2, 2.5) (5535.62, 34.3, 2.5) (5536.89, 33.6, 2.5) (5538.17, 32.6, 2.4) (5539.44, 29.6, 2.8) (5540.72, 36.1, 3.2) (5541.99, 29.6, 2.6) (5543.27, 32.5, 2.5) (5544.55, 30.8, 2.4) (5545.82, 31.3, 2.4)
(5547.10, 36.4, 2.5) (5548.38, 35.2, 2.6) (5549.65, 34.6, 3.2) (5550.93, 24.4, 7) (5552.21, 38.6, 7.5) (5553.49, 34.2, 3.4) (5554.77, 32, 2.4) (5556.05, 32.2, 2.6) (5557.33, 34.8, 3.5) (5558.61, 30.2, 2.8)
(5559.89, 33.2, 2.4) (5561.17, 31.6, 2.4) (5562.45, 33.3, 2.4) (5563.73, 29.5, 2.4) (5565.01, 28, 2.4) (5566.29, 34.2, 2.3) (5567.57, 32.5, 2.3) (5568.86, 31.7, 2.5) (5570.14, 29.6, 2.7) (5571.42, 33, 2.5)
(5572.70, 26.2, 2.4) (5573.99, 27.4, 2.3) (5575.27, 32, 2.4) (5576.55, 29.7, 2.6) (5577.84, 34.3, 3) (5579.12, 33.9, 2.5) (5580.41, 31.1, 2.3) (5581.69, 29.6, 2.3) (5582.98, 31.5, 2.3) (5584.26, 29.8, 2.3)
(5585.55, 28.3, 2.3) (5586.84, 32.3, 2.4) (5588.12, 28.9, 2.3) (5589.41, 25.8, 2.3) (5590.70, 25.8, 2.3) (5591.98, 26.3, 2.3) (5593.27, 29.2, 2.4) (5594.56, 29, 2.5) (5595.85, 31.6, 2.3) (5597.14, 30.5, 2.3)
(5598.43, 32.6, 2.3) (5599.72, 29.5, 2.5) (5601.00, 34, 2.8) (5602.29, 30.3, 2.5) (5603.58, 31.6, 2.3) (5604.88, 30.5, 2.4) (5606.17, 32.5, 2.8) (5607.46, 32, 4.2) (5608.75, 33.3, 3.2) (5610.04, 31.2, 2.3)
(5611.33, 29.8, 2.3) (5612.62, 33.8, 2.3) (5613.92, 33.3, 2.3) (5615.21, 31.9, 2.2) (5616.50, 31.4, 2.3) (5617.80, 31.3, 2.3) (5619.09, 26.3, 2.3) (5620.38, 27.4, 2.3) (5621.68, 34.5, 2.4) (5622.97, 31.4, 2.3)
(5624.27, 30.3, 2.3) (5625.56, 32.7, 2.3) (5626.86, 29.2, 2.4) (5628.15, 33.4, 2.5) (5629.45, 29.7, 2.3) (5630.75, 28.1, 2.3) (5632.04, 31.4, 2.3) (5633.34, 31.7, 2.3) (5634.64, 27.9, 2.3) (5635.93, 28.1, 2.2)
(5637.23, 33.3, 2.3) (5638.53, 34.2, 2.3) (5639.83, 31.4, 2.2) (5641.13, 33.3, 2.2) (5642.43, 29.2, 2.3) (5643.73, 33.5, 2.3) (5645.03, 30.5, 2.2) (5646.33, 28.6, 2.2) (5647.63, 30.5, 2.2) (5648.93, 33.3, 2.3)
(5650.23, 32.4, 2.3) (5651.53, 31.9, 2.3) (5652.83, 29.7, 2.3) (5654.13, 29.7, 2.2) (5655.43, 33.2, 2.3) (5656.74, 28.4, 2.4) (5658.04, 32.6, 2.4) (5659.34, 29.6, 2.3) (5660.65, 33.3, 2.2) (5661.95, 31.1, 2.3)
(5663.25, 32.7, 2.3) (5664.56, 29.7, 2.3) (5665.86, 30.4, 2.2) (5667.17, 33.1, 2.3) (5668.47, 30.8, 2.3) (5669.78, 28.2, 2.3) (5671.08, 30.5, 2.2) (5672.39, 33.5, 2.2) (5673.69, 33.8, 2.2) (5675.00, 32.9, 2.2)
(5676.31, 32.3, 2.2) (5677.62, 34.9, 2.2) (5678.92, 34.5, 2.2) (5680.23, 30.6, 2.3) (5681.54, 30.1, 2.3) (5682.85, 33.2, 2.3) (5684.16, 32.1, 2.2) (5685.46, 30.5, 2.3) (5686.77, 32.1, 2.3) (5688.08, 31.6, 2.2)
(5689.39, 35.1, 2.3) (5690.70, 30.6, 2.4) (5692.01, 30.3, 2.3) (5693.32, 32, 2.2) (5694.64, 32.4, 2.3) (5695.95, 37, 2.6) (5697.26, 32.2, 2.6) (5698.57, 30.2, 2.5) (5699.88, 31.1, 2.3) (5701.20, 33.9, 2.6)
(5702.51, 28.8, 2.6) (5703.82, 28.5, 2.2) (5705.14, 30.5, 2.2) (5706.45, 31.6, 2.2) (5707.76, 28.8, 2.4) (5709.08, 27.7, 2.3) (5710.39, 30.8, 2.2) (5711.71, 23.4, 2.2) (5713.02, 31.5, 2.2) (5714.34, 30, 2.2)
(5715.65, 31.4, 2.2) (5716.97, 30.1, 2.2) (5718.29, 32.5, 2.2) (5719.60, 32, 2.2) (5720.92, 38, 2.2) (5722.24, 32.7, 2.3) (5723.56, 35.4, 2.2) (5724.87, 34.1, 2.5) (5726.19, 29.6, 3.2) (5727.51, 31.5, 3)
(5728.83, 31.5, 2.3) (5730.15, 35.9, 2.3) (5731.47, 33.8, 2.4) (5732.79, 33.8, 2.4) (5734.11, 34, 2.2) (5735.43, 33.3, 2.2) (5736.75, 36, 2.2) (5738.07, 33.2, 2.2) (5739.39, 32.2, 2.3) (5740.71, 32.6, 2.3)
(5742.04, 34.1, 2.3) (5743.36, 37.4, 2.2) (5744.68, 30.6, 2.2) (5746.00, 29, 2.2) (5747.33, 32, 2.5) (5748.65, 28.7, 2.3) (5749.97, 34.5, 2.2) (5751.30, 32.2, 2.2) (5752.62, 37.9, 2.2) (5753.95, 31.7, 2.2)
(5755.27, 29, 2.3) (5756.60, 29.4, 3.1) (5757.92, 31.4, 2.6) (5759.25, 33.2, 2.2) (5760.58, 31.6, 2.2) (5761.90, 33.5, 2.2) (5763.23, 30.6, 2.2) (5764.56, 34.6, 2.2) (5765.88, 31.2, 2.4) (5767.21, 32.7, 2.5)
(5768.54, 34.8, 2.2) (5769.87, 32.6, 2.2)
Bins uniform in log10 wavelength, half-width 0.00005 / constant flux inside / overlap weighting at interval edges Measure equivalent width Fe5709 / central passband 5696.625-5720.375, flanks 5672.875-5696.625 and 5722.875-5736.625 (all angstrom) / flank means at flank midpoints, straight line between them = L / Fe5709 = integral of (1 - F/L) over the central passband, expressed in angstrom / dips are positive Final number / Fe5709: 1.9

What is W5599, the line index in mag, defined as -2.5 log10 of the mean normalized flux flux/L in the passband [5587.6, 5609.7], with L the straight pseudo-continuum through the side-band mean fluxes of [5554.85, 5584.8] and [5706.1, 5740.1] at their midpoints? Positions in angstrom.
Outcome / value 0.04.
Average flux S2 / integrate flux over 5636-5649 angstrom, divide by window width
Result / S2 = 31.5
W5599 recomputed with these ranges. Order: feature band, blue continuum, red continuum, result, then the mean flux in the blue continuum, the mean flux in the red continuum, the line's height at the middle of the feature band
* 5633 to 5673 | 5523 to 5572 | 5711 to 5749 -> 0.04 mag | 32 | 32.5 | 32.3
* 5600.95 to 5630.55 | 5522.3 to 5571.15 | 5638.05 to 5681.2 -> 0.02 mag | 31.9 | 31.6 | 31.7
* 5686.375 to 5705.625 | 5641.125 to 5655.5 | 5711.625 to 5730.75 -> 0.00 mag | 31.2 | 32.2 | 31.9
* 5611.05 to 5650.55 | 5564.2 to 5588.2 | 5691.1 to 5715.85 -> -0.01 mag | 30.8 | 30.6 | 30.7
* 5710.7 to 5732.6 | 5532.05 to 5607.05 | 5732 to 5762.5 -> 0.01 mag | 31.4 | 32.7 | 32.5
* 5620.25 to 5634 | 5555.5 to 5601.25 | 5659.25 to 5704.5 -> 0.01 mag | 30.6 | 31.8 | 31.2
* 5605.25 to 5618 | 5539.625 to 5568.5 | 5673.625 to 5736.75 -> 0.01 mag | 32.4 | 32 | 32.3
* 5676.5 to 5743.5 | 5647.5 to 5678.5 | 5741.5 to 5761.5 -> -0.01 mag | 31.7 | 32.2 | 31.9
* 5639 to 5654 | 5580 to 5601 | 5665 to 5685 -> 0.00 mag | 29.6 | 32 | 31.2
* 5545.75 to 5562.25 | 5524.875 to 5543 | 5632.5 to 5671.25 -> -0.05 mag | 31.8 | 31.1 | 31.6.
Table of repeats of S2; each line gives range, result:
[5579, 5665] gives 30.8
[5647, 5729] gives 31.6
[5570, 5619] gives 30.6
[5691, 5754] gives 32.1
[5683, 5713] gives 31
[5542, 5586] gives 31.7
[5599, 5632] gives 31.2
